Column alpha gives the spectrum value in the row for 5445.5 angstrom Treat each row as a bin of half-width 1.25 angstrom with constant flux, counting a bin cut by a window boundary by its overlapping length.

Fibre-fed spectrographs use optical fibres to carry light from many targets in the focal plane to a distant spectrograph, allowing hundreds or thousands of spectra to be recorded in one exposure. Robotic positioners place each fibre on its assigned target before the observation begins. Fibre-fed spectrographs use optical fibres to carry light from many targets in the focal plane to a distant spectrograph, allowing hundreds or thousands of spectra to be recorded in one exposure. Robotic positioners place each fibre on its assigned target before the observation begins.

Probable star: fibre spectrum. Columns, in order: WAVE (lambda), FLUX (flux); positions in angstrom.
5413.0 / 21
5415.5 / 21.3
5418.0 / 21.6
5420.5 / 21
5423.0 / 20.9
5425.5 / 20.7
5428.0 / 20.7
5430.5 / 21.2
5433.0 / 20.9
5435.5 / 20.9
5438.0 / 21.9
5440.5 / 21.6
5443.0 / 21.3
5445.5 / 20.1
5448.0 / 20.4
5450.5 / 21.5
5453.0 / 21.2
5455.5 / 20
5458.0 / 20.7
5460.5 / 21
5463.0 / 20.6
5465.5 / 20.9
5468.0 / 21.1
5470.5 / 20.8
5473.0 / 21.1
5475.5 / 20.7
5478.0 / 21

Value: 20.1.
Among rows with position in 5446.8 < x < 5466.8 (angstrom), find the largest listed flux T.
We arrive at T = 21.5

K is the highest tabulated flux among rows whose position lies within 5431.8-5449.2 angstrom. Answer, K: 21.9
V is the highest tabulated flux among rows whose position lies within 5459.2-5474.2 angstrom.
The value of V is 21.1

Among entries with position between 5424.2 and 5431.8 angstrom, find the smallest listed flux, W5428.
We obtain 20.7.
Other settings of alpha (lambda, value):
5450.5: 21.5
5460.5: 21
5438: 21.9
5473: 21.1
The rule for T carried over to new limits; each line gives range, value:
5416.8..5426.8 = 21.6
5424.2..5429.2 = 20.7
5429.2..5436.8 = 21.2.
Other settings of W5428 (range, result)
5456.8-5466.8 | 20.6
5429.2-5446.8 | 20.1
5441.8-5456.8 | 20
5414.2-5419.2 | 21.3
